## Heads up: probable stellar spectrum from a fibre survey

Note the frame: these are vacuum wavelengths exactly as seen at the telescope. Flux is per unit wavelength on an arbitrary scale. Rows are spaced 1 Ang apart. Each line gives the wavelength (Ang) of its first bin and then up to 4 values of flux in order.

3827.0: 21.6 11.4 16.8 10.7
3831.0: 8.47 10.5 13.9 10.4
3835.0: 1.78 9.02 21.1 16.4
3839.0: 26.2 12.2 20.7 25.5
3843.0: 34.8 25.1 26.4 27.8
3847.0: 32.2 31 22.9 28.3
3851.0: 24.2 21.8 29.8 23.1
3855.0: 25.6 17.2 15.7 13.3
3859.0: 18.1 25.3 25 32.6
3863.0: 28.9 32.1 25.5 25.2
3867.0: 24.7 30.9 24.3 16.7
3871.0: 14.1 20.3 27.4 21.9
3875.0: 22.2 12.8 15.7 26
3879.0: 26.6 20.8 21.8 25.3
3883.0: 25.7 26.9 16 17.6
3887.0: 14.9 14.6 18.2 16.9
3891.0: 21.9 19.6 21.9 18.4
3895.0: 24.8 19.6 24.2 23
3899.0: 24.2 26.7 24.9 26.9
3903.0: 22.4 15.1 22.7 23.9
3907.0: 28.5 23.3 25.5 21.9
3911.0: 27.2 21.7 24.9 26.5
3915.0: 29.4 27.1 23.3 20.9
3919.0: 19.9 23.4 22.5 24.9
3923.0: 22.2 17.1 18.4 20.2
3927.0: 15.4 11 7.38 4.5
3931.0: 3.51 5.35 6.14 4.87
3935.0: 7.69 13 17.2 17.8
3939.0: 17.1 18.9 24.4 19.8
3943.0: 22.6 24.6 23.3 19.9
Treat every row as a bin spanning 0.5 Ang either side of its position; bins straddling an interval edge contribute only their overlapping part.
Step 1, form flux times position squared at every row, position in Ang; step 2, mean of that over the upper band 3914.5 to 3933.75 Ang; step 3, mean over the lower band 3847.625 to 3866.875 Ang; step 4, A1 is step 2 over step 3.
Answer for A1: 0.71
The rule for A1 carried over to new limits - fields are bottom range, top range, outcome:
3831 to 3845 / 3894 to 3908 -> 1.38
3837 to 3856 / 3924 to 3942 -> 0.54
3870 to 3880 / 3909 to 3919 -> 1.22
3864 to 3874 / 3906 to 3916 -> 1.10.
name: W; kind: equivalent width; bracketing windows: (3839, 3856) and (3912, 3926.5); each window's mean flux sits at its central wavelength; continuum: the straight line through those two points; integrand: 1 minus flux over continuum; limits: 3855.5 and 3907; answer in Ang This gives 4.6 Ang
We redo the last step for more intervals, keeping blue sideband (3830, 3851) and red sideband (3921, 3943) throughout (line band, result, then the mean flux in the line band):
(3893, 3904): -4.3 Ang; 23.1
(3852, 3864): -2.8 Ang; 23.5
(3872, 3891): -3.3 Ang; 20.7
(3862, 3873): -3.8 Ang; 24.8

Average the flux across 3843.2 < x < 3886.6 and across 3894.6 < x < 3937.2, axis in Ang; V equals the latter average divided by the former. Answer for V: 0.83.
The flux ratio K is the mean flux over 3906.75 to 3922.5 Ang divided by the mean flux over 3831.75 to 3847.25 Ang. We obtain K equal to 1.2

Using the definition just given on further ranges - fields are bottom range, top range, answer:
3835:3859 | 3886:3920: 1.00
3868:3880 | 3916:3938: 0.71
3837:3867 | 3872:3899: 0.86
